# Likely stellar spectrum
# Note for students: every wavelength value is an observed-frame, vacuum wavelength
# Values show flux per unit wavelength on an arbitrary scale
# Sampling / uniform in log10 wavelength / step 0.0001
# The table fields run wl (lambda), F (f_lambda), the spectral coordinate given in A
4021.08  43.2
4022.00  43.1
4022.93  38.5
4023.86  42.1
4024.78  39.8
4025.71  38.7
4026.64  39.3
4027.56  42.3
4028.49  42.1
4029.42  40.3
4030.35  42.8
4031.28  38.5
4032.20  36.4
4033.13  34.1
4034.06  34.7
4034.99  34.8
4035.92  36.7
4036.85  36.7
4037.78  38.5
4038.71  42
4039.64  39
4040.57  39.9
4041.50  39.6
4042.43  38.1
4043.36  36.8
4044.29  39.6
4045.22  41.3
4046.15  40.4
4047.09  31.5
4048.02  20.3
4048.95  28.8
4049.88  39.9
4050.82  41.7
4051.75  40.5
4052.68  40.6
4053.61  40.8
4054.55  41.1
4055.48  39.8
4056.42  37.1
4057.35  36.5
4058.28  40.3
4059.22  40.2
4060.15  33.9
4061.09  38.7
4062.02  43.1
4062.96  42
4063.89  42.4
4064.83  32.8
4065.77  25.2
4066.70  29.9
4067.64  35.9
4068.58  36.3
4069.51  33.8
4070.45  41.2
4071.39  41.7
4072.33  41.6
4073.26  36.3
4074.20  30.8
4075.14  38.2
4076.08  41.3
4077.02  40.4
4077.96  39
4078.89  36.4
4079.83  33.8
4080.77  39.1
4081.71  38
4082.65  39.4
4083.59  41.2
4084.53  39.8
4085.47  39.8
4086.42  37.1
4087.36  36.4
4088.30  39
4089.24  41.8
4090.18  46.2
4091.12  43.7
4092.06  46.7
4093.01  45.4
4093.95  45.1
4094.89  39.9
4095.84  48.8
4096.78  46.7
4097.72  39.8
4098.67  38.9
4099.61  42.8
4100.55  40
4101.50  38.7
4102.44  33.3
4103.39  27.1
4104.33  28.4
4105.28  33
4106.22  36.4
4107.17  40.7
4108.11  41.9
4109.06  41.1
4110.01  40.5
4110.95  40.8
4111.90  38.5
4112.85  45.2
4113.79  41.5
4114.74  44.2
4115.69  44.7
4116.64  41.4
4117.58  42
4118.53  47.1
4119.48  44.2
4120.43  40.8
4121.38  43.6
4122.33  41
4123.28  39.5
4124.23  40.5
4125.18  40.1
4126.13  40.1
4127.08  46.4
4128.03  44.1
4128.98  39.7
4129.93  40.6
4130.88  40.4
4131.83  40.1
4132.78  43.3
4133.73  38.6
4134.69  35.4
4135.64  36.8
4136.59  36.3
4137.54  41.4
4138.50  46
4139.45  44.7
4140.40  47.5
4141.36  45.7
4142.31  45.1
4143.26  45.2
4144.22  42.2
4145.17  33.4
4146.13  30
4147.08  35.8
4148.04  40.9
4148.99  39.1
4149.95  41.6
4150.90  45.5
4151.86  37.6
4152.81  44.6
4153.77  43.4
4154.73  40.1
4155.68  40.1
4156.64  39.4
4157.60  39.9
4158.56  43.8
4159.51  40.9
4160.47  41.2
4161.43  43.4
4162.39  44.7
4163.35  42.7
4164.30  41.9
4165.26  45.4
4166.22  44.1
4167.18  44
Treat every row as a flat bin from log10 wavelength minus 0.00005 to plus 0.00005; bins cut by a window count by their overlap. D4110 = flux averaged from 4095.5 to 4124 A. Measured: 40.4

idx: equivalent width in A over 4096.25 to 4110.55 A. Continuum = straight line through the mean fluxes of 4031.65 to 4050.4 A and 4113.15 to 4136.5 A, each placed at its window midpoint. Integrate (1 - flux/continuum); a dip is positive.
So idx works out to 0.77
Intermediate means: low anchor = 36.5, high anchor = 41.4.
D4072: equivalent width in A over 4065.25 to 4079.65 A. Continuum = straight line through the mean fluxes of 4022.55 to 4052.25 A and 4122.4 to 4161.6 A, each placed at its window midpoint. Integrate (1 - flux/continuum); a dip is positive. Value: 0.9 A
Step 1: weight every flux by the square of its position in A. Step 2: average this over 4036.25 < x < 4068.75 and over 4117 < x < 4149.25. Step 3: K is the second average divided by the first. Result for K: 1.14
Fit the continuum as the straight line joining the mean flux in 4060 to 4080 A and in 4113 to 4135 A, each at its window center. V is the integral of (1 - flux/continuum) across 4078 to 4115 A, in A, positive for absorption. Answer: -0.5 A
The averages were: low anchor 37.1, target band 39.9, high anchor 41.8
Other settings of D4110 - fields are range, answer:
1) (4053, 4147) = 39.8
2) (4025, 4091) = 38.1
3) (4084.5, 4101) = 42.2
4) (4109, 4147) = 41.4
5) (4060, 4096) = 39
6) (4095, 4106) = 38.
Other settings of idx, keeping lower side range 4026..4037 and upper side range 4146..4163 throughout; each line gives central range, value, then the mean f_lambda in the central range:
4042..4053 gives 0.6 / 36.6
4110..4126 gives -0.8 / 42.1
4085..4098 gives -1.0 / 42.6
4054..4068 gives 0.6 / 37.3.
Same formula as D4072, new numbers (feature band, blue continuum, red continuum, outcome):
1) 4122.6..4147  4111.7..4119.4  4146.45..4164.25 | 0.9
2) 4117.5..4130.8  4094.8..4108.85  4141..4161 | -0.9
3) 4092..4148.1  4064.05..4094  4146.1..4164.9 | -1.3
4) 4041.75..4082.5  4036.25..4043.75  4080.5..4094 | 2.6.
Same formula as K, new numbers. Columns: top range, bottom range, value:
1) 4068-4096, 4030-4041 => 1.08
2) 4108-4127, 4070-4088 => 1.11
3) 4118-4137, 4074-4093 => 1.05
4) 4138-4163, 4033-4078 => 1.16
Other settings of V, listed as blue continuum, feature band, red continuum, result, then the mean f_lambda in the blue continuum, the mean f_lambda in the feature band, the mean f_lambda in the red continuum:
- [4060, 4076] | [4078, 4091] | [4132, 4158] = -0.52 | 36.8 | 39.2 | 40.7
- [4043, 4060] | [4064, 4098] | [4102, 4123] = -0.39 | 37.6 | 39.2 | 39.9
